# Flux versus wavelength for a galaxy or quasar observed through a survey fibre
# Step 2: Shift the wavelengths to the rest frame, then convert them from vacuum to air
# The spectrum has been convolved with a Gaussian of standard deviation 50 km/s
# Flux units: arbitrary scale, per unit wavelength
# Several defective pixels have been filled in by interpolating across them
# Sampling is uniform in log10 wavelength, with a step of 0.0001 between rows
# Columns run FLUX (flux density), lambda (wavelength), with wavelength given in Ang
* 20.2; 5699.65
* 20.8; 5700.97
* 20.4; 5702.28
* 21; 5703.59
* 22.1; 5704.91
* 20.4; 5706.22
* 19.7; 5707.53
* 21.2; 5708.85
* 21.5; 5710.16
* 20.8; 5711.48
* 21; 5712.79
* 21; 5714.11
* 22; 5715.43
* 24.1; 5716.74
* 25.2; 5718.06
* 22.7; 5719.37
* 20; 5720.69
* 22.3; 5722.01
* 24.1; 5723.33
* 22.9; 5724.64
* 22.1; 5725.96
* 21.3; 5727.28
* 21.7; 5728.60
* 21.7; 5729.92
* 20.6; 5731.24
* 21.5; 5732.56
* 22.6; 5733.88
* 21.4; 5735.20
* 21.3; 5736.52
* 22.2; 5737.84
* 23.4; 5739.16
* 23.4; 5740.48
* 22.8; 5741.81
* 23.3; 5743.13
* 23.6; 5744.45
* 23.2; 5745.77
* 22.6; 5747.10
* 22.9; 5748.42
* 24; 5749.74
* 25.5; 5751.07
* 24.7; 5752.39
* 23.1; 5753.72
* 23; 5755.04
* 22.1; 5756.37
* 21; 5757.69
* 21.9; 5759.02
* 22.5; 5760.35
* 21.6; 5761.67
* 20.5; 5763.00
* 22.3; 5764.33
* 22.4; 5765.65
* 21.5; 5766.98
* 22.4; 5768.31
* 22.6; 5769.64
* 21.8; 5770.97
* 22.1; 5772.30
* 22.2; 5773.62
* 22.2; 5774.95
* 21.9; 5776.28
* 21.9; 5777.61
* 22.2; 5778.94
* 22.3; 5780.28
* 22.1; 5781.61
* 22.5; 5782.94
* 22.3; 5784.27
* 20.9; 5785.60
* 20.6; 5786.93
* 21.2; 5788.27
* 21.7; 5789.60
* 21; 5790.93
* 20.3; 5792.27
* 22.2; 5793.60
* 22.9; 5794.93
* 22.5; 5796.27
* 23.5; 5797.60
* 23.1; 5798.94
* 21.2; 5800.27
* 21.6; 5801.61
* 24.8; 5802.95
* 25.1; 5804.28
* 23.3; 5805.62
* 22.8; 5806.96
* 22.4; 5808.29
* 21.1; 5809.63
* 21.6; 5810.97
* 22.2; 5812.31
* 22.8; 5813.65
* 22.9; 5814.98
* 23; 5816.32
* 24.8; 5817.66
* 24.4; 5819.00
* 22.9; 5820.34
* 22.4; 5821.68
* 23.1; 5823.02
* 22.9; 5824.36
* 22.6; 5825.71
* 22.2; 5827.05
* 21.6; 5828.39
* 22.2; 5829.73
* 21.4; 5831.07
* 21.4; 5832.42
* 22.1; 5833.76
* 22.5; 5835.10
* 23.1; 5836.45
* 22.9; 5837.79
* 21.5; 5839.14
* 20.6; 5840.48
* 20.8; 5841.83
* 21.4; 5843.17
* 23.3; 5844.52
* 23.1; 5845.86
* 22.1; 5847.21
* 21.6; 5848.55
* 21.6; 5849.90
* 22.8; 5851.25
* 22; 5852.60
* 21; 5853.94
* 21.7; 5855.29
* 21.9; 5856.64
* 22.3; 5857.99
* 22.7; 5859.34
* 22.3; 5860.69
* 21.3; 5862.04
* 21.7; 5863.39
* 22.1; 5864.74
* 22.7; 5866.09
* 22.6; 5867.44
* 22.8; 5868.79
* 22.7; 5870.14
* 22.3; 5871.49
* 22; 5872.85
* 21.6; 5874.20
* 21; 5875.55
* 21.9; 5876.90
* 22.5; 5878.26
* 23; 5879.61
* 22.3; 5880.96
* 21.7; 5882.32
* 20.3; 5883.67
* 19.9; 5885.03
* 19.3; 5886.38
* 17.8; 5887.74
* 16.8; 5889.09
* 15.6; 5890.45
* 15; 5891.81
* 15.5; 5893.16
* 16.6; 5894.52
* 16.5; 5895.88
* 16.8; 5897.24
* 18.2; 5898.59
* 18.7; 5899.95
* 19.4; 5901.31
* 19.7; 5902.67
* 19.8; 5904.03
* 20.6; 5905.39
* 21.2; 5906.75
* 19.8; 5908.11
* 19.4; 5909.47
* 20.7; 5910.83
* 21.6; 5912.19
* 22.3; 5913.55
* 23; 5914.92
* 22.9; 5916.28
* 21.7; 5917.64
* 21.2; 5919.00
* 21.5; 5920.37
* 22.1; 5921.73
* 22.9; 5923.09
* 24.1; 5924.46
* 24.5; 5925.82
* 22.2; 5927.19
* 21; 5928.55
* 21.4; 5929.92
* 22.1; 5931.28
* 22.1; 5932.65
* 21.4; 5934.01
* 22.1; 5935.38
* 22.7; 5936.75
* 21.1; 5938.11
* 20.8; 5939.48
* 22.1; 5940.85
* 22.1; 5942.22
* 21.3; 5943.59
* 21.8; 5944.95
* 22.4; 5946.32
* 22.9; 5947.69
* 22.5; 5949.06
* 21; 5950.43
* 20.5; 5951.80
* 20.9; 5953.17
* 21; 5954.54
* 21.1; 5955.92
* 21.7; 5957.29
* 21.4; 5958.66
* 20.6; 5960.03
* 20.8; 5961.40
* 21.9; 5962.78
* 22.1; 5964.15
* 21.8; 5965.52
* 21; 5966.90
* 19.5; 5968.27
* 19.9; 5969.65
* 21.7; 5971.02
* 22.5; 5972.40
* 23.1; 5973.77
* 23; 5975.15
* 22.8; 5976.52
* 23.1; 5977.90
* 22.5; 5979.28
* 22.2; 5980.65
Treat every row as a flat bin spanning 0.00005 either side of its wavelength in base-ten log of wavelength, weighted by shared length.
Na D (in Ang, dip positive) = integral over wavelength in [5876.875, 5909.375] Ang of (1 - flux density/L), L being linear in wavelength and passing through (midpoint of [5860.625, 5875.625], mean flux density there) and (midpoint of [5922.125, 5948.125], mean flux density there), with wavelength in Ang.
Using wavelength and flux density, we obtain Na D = 4.5 Ang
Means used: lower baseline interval 22.1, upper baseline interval 22.2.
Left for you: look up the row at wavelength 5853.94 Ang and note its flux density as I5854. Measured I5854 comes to 21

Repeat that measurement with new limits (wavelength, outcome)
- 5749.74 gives 24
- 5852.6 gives 22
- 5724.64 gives 22.9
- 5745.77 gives 23.2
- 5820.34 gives 22.9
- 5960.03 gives 20.6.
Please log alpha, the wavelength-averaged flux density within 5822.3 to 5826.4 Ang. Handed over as 22.8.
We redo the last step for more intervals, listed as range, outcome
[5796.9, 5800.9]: 22.6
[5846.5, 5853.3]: 22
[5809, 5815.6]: 22.1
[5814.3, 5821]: 23.6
